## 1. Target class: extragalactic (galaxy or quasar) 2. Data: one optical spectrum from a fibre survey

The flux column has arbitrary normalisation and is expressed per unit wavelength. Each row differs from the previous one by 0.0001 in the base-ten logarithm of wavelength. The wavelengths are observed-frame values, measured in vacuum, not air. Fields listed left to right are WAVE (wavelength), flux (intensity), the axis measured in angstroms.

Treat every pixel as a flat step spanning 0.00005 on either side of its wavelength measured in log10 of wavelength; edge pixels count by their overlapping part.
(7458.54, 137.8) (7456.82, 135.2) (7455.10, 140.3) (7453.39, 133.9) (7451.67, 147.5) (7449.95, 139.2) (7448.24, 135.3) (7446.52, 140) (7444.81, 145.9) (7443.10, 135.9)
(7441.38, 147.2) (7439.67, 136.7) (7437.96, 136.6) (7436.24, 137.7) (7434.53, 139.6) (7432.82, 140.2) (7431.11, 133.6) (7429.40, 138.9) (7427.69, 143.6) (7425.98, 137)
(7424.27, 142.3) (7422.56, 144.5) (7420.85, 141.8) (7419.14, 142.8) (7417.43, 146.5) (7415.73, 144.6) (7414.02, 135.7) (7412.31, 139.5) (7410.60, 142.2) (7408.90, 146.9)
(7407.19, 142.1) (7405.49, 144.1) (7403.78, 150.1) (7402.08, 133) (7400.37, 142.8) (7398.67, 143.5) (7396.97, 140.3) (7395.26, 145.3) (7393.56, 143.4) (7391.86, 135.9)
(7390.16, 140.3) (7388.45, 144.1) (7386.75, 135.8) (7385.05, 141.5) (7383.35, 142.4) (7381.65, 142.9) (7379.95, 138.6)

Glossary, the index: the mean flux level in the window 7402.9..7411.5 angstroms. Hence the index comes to 145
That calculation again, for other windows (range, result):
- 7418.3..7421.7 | 142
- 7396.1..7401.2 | 142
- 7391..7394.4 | 140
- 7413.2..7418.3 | 142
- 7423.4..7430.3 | 140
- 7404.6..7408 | 143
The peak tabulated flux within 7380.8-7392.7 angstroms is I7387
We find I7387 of 144.1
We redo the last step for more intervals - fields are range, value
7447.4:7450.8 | 139.2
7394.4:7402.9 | 145.3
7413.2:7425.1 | 146.5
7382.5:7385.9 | 142.4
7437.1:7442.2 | 147.2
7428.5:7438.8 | 140.2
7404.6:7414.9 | 146.9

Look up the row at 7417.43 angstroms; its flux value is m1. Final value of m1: 146.5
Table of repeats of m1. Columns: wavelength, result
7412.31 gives 139.5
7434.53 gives 139.6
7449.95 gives 139.2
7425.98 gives 137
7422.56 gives 144.5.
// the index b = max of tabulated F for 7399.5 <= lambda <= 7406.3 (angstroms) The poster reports 150.1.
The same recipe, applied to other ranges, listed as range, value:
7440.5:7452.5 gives 147.5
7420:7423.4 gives 144.5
